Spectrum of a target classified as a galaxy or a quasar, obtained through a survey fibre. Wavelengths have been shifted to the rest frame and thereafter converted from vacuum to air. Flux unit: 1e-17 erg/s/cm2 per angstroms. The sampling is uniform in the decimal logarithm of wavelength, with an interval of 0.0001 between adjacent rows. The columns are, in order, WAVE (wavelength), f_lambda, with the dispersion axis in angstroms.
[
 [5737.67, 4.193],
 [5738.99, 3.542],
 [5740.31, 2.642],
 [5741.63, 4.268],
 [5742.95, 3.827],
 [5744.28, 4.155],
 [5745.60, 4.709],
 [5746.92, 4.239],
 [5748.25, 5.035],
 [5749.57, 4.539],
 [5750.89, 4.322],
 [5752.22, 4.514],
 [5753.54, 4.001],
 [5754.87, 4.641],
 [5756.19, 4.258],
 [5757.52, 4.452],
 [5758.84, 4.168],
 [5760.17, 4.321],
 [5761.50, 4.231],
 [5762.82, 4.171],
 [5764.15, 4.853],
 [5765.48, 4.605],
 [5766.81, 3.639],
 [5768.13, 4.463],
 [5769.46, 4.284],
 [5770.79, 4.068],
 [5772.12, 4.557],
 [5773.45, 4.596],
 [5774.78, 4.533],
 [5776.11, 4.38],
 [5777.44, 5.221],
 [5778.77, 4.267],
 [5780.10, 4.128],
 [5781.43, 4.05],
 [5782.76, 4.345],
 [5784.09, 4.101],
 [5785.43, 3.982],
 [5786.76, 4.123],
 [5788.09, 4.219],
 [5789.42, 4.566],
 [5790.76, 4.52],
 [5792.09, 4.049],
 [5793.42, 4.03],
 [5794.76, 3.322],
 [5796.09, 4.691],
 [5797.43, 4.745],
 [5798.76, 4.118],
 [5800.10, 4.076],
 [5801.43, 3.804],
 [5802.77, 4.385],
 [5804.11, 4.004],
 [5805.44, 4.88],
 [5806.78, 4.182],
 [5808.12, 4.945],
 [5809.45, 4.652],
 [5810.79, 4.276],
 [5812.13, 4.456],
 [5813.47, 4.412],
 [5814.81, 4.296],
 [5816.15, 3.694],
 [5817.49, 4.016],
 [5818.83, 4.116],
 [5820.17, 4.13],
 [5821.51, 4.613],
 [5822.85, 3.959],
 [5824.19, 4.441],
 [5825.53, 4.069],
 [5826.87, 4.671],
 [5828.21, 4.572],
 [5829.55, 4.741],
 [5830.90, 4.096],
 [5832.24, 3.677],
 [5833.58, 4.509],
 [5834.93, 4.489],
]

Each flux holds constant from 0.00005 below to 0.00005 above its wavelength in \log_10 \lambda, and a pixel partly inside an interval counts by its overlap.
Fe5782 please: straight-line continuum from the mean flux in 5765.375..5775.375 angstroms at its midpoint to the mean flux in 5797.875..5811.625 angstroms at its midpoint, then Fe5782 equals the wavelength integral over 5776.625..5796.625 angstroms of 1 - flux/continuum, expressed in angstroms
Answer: 0.44 angstroms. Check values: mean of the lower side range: 4.33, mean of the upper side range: 4.34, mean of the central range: 4.24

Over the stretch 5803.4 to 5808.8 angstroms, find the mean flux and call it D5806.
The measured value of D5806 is 4.51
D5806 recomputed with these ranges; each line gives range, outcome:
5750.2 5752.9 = 4.42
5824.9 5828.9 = 4.45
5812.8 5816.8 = 4.13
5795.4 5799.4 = 4.52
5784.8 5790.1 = 4.23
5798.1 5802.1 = 4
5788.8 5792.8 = 4.37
